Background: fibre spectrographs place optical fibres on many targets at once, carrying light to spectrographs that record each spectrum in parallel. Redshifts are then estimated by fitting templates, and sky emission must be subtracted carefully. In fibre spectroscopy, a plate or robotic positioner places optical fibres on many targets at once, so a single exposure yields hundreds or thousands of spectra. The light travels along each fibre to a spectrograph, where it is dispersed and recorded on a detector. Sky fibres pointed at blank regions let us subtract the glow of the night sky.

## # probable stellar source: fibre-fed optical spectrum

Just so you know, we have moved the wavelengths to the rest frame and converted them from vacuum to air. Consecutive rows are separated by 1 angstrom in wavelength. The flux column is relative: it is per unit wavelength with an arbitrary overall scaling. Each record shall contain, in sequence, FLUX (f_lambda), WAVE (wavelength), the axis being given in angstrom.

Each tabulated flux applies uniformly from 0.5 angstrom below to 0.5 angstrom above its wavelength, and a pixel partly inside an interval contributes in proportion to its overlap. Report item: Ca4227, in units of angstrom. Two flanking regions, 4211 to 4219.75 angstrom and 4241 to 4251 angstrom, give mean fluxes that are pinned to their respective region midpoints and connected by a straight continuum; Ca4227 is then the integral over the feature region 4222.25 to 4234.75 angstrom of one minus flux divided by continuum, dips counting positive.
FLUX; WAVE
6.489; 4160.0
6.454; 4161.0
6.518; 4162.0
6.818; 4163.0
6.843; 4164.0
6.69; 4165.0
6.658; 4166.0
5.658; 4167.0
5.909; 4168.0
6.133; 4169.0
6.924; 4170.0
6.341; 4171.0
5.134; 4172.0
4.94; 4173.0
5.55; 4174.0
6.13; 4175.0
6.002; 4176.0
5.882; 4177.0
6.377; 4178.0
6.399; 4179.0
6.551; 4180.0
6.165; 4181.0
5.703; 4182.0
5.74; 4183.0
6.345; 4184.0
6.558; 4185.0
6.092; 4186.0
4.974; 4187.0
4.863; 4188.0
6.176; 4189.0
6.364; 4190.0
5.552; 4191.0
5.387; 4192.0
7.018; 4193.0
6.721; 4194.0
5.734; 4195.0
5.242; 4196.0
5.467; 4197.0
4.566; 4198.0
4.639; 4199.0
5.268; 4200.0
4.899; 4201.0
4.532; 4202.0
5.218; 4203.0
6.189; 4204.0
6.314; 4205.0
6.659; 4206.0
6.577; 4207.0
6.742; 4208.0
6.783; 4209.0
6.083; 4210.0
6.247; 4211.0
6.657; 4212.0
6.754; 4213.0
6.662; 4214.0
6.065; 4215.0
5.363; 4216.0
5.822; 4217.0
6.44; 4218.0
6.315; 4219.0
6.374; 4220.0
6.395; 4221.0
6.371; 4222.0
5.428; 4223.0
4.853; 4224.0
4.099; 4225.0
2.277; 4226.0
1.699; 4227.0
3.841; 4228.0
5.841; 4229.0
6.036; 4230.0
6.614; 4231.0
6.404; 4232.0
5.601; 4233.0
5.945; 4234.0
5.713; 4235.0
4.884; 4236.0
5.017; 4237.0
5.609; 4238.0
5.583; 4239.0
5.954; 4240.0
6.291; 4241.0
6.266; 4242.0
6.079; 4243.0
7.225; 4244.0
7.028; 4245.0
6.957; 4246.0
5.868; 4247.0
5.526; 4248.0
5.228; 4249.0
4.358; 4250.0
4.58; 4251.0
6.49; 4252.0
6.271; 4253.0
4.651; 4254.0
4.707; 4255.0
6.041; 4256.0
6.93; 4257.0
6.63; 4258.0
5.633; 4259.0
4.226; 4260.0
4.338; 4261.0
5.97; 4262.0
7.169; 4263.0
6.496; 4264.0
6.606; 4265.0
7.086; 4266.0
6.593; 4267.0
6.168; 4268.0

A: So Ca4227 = 2.46 angstrom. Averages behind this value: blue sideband 6.26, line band 4.93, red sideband 6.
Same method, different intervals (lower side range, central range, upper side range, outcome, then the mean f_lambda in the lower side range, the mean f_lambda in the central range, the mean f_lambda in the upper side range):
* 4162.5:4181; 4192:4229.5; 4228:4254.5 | 2.17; 6.16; 5.62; 5.81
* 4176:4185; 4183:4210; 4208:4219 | 1.84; 6.16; 5.81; 6.31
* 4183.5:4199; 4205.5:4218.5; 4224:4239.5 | -2.41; 5.77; 6.37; 5.01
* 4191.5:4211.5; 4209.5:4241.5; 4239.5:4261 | 1.18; 5.81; 5.6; 5.82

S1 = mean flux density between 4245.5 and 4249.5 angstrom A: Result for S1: 5.89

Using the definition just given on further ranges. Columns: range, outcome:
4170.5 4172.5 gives 5.74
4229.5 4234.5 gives 6.12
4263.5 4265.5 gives 6.55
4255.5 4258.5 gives 6.53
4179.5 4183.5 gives 6.04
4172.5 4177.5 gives 5.7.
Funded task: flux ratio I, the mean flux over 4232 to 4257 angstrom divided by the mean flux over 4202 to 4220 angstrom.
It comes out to 0.93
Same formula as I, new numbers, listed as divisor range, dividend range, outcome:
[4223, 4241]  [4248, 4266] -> 1.12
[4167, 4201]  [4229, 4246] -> 1.04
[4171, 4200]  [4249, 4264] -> 0.96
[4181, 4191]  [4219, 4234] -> 0.89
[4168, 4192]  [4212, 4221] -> 1.05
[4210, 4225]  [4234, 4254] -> 0.96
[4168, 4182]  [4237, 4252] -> 0.98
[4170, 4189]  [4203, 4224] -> 1.06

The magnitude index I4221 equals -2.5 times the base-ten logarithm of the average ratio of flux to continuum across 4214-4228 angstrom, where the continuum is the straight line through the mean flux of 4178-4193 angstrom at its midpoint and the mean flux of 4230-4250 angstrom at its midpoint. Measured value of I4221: 0.148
